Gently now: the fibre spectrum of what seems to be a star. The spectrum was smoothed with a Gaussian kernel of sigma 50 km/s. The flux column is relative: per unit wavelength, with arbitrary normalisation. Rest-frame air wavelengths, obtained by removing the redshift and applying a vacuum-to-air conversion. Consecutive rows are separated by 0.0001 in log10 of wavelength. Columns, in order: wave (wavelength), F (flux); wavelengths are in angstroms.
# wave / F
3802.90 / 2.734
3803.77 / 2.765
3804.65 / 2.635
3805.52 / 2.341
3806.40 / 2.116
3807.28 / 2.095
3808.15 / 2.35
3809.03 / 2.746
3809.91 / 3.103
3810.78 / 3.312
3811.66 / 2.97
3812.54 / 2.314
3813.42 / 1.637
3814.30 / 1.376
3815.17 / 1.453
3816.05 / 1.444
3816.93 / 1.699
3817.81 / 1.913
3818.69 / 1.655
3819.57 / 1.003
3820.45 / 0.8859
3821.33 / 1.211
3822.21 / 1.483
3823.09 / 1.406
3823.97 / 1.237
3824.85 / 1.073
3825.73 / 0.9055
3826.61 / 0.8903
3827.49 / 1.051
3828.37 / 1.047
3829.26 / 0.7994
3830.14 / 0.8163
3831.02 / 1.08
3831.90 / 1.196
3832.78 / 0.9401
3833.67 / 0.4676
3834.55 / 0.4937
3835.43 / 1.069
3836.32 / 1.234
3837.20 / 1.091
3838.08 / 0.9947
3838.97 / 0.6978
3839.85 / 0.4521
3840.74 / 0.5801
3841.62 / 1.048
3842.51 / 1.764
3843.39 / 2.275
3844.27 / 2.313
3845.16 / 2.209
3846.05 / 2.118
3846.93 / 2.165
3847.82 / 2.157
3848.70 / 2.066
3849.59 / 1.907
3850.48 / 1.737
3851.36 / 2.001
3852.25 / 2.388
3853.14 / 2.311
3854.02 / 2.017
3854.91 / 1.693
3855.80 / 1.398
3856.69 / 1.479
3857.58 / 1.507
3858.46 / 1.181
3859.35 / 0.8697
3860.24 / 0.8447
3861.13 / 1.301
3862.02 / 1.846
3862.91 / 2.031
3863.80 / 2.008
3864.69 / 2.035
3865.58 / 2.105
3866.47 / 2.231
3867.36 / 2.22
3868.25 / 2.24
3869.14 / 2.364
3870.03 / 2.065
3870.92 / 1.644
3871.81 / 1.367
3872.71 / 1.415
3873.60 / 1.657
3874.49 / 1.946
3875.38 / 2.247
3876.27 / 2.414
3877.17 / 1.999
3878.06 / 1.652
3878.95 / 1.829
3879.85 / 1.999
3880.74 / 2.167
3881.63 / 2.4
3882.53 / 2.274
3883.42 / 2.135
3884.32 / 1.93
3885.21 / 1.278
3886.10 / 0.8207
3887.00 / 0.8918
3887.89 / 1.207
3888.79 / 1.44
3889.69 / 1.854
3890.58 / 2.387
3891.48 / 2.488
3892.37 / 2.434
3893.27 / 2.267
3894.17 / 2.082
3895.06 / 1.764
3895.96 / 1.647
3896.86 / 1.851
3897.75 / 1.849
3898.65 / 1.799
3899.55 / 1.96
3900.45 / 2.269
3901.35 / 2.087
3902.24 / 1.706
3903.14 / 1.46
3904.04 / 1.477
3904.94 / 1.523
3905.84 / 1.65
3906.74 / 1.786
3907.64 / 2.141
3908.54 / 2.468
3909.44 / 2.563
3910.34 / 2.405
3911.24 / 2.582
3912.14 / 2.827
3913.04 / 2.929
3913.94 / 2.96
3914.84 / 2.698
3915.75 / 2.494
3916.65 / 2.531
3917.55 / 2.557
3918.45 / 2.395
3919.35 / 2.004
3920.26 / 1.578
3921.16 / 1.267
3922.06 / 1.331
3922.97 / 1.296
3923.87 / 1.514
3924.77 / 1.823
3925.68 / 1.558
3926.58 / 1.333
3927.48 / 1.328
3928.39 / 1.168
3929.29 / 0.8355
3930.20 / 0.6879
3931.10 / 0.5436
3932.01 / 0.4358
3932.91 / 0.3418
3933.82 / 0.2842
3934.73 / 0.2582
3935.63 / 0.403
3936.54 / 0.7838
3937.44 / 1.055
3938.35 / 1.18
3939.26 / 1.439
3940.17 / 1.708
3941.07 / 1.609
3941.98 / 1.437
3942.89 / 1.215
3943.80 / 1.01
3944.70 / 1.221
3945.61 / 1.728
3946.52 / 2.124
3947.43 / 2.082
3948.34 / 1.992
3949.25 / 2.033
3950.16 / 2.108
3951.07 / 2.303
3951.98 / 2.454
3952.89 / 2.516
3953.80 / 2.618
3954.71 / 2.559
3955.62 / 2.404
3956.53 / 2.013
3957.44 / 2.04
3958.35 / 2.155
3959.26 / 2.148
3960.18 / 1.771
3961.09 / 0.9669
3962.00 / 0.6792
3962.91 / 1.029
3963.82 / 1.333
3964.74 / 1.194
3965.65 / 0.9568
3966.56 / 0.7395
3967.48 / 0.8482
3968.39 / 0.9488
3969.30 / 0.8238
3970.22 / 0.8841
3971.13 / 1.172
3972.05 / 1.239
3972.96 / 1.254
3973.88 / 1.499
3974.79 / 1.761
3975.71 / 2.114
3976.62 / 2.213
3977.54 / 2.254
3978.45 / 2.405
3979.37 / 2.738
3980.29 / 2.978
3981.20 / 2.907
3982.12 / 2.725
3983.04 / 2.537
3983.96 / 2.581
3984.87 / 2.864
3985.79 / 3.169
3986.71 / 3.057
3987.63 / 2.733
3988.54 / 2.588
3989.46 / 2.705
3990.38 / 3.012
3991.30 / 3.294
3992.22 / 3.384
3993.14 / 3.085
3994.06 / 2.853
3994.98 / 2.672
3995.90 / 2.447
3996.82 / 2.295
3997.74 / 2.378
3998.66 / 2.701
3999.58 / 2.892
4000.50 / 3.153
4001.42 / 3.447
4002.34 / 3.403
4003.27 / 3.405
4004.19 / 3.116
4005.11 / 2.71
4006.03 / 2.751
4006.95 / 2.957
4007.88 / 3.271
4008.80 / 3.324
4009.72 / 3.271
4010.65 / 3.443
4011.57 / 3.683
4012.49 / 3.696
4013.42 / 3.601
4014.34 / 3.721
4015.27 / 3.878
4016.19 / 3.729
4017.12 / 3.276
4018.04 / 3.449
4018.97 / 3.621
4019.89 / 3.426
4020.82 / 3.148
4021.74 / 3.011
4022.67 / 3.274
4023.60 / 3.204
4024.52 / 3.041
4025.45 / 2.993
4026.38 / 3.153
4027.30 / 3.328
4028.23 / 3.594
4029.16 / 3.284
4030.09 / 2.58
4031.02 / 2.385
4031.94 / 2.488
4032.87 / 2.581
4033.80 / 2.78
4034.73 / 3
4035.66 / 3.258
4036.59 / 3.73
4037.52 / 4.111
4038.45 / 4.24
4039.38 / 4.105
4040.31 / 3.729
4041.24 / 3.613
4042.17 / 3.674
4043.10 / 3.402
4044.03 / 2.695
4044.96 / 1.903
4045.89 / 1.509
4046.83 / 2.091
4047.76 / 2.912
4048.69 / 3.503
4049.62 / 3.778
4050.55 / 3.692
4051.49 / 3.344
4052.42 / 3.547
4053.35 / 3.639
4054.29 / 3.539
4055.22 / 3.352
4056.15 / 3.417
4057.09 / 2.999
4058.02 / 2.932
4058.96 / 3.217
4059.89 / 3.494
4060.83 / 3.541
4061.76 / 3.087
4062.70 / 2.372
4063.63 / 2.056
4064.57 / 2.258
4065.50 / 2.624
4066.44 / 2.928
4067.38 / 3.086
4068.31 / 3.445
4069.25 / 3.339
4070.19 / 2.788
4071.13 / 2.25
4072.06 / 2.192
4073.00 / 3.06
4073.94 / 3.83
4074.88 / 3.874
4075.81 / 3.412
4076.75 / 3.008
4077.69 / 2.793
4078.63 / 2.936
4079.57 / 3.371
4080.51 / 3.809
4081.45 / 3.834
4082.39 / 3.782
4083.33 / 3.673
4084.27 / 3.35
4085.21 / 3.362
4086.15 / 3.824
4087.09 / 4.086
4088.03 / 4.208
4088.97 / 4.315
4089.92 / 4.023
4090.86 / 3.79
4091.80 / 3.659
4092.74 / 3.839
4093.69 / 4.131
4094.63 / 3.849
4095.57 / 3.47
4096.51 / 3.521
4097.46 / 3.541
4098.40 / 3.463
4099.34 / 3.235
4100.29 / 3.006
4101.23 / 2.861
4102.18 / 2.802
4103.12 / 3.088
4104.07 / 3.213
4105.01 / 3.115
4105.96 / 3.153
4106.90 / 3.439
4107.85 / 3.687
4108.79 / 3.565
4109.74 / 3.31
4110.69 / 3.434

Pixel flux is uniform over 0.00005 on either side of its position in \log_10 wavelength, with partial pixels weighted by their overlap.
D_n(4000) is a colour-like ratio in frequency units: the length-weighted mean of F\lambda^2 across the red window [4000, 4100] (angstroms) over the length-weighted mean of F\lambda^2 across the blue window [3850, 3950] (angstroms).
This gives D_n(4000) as 2.0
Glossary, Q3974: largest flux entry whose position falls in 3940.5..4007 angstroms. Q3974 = 3.447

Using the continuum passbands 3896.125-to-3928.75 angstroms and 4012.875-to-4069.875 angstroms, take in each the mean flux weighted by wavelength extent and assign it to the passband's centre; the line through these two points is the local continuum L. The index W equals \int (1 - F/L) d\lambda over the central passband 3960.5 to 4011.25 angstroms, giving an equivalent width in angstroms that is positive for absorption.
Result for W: 6.62 angstroms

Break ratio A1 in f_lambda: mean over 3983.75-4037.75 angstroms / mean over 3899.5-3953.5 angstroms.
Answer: 1.84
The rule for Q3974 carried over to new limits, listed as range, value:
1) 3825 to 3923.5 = 2.96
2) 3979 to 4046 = 4.24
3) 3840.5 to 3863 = 2.388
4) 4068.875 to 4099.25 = 4.315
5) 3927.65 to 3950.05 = 2.124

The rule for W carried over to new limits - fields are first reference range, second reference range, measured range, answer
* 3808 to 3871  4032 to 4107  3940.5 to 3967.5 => 7.9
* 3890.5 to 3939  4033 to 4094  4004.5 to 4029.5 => -4.6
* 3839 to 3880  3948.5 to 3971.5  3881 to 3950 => 0.4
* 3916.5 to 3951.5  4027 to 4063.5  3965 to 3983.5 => 2.9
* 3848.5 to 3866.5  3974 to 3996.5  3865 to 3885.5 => -1.2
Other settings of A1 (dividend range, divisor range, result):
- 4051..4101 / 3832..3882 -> 1.98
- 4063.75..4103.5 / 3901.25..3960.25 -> 1.93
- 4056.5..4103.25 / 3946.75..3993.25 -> 1.60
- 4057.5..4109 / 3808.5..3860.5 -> 2.19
